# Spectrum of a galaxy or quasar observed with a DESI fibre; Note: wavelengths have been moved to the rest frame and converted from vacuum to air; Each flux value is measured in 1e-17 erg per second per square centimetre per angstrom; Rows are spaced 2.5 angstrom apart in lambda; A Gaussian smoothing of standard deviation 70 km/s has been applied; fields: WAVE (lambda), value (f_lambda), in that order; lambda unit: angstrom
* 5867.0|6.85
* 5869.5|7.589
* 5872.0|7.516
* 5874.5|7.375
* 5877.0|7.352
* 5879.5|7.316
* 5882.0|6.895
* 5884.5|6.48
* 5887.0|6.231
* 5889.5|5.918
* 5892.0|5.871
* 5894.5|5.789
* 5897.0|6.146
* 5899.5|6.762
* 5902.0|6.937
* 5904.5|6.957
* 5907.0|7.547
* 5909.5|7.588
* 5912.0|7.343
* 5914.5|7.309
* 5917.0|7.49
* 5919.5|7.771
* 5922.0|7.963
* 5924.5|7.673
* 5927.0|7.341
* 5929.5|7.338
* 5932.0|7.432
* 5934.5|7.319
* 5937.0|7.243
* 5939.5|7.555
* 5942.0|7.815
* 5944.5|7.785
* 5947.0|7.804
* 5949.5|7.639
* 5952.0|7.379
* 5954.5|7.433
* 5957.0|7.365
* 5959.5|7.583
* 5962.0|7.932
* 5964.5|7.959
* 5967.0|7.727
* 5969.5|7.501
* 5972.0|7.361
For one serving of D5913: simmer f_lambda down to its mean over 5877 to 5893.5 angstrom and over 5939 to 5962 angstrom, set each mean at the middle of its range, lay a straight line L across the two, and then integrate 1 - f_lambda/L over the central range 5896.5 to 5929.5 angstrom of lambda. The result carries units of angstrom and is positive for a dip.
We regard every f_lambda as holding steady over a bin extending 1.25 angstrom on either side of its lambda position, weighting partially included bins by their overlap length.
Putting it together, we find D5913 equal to -1.6 angstrom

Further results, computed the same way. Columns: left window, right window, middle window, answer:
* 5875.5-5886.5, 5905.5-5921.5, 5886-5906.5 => 2.44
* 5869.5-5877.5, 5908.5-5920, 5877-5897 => 2.82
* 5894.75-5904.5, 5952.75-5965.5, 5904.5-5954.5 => -3.00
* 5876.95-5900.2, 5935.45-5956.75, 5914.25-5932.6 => -1.14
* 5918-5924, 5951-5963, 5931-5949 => 0.24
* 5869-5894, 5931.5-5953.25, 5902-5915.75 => -0.33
